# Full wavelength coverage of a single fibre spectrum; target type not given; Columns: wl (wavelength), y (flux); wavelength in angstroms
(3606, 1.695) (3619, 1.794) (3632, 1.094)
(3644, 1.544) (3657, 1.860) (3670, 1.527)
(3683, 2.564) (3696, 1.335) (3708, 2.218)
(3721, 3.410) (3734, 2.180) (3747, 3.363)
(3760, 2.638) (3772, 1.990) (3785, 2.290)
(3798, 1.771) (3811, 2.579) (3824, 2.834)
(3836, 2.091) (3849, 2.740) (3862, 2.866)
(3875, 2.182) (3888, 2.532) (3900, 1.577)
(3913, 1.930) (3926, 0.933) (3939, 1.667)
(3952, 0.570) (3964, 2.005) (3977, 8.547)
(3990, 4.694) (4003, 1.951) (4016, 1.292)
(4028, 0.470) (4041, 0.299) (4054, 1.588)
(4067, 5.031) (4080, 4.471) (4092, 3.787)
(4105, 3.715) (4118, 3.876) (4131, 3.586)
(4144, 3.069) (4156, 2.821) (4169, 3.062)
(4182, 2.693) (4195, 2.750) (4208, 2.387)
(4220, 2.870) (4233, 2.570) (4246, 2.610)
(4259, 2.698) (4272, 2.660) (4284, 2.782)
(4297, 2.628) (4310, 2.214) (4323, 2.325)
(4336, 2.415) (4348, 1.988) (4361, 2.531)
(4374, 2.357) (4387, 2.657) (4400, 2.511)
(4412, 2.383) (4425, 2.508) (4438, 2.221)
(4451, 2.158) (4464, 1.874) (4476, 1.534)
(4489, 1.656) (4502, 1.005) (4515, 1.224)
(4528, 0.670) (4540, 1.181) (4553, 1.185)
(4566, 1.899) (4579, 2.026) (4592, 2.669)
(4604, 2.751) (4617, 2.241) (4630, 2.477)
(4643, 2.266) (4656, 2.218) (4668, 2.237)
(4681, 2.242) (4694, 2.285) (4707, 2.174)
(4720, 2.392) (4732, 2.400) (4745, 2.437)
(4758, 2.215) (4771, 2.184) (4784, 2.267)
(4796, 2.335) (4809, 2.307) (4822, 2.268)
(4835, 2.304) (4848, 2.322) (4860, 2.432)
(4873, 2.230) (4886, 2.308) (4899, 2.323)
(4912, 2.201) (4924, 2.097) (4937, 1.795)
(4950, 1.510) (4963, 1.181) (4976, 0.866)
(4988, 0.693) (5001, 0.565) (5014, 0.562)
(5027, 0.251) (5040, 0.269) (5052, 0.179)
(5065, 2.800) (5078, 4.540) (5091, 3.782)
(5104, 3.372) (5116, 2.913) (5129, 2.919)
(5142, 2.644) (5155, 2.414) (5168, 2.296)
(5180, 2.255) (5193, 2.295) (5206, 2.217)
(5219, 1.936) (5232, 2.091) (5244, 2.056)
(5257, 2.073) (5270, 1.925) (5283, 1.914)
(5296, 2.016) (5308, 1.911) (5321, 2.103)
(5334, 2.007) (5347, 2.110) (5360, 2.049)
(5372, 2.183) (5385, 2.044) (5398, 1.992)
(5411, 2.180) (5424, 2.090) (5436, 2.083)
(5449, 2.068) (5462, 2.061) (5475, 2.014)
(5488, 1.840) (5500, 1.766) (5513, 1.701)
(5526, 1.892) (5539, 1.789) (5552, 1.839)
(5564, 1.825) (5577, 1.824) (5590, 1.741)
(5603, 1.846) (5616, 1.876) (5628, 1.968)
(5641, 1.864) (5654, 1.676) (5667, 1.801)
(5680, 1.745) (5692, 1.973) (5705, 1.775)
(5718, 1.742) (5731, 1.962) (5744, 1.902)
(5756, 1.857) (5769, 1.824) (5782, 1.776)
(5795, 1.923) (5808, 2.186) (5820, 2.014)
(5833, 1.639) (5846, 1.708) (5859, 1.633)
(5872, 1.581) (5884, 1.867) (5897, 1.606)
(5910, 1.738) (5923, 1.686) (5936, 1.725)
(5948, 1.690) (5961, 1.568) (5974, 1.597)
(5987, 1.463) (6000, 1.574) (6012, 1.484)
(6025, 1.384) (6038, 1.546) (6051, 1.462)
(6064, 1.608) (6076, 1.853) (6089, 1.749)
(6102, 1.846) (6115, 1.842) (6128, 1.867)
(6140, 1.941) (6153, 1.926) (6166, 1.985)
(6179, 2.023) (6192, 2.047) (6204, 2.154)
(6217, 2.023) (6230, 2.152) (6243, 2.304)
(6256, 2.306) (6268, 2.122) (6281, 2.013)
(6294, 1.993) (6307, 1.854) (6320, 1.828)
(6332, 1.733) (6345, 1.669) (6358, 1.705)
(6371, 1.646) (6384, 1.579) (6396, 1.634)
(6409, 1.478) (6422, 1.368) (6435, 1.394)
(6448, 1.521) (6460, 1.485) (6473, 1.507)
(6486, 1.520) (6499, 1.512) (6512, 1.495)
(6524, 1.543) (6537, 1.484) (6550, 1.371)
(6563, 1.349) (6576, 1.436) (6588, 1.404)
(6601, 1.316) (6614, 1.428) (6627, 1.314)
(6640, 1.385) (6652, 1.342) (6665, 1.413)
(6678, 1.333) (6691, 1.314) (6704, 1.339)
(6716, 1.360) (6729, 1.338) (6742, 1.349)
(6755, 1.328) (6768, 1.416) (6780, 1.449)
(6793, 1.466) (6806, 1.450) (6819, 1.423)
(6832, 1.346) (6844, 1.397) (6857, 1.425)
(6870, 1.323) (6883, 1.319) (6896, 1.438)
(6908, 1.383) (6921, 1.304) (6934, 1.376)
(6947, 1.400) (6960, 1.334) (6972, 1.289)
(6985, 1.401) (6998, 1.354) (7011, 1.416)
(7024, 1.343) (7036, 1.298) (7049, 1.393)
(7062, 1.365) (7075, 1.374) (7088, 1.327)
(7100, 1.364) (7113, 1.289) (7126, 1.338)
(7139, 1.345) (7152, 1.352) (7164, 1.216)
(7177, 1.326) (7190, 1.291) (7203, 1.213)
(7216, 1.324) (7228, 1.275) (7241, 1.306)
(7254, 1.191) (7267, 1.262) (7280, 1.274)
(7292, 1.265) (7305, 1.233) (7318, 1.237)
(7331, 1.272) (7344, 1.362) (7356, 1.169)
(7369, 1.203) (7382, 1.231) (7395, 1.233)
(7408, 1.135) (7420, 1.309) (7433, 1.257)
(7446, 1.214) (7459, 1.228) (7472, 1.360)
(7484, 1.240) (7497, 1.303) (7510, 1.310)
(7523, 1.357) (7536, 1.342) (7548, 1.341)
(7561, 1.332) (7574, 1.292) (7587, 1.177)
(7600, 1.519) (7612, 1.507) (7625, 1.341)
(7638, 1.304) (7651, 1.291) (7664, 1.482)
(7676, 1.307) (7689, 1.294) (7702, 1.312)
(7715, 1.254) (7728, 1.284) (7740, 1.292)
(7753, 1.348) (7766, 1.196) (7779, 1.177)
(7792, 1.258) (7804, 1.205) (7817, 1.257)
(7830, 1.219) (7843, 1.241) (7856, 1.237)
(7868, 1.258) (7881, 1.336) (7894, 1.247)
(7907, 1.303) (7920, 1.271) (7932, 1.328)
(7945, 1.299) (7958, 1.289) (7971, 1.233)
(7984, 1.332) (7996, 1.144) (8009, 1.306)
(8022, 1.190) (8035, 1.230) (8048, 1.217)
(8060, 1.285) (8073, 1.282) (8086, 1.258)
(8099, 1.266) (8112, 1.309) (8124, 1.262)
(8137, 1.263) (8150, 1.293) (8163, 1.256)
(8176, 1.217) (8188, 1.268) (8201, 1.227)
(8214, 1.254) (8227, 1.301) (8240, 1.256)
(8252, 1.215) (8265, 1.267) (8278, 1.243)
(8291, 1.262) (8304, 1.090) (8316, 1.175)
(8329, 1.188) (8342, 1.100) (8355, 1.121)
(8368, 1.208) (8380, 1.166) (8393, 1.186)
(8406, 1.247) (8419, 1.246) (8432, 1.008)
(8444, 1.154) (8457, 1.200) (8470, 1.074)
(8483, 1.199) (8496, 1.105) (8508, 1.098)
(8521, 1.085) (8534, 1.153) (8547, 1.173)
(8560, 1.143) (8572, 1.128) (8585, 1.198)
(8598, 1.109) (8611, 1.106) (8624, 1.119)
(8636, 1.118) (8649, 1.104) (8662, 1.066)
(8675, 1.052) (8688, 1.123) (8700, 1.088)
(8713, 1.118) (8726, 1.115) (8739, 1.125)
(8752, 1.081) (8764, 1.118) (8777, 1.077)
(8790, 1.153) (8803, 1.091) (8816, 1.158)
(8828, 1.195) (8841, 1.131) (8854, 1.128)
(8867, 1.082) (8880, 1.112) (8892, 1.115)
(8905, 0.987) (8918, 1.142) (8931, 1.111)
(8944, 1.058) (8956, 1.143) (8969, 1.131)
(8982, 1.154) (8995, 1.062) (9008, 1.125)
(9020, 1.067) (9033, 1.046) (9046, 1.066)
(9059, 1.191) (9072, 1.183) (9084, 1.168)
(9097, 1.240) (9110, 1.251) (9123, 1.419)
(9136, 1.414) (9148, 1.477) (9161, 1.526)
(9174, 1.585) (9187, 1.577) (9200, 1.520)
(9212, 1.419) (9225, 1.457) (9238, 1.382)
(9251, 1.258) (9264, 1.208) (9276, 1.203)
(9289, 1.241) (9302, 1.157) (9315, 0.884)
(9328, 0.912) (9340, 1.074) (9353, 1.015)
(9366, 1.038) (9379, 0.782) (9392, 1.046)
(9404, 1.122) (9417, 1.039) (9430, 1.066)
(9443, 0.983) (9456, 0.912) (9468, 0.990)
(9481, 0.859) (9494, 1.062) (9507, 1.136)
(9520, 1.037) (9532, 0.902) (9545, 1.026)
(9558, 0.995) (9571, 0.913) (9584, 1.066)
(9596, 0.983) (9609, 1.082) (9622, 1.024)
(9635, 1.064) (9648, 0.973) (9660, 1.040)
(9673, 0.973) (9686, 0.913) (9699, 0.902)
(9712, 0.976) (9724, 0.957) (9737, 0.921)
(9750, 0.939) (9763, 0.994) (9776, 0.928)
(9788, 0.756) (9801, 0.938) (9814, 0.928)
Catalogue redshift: 0.349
